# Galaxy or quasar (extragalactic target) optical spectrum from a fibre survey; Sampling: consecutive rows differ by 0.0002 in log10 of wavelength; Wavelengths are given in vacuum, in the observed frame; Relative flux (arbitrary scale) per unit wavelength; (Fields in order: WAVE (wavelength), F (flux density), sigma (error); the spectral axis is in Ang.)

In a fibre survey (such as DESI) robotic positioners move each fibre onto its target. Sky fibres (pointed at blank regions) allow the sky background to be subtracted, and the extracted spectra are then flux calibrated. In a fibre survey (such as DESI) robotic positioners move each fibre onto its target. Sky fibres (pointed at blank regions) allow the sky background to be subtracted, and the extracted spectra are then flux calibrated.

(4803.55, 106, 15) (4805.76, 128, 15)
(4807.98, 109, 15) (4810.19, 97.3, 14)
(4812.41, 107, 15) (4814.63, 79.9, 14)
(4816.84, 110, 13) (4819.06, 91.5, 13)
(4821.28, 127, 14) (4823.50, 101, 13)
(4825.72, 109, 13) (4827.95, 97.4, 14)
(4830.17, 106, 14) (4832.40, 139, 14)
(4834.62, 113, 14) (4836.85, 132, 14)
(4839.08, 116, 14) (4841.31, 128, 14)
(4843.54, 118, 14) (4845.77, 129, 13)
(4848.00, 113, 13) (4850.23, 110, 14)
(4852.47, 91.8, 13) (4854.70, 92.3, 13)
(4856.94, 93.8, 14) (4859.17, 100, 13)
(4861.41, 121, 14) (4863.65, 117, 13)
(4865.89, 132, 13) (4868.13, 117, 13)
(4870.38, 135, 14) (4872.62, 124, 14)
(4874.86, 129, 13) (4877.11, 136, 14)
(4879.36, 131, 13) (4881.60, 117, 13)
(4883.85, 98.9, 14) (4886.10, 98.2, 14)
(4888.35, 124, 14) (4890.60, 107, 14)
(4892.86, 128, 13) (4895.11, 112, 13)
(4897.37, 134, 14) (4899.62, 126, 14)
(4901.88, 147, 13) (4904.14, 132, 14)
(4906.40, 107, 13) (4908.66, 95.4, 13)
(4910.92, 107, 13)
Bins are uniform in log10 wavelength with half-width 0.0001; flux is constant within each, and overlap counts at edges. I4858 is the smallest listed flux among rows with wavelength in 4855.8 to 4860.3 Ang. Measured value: 93.8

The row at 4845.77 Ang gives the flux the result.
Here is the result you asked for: 129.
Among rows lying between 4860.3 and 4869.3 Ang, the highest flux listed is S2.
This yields 132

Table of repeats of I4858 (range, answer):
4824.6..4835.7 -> 97.4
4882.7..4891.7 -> 98.2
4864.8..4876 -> 117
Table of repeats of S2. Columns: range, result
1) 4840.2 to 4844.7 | 128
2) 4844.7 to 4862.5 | 129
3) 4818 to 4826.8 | 127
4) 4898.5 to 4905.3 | 147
